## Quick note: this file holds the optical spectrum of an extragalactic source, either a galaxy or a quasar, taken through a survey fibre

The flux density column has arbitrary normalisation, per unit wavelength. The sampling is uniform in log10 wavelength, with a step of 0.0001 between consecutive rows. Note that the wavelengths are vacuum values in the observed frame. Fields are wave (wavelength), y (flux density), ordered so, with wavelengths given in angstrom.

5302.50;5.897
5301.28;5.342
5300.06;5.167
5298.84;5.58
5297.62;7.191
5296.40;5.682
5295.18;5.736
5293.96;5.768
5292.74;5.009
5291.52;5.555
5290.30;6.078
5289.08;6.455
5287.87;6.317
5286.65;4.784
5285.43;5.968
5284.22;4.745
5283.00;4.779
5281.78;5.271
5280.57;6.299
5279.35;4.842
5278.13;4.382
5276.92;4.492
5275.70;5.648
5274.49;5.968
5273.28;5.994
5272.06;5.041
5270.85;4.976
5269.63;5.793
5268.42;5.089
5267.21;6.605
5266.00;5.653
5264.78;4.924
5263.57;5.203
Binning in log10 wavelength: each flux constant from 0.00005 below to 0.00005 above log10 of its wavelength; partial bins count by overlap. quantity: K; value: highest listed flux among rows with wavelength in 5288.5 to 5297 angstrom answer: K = 6.455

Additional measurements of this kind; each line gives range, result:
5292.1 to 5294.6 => 5.768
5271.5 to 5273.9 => 5.994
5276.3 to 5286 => 6.299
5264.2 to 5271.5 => 6.605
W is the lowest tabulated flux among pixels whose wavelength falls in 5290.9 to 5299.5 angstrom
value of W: 5.009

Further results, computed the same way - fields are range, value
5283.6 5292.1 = 4.745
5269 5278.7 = 4.382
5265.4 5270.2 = 5.089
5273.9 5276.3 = 5.648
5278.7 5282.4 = 4.842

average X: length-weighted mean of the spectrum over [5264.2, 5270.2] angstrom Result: 5.62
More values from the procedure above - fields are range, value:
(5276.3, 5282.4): 5.05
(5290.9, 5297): 5.55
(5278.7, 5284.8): 5.18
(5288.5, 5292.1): 6.02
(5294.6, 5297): 5.71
